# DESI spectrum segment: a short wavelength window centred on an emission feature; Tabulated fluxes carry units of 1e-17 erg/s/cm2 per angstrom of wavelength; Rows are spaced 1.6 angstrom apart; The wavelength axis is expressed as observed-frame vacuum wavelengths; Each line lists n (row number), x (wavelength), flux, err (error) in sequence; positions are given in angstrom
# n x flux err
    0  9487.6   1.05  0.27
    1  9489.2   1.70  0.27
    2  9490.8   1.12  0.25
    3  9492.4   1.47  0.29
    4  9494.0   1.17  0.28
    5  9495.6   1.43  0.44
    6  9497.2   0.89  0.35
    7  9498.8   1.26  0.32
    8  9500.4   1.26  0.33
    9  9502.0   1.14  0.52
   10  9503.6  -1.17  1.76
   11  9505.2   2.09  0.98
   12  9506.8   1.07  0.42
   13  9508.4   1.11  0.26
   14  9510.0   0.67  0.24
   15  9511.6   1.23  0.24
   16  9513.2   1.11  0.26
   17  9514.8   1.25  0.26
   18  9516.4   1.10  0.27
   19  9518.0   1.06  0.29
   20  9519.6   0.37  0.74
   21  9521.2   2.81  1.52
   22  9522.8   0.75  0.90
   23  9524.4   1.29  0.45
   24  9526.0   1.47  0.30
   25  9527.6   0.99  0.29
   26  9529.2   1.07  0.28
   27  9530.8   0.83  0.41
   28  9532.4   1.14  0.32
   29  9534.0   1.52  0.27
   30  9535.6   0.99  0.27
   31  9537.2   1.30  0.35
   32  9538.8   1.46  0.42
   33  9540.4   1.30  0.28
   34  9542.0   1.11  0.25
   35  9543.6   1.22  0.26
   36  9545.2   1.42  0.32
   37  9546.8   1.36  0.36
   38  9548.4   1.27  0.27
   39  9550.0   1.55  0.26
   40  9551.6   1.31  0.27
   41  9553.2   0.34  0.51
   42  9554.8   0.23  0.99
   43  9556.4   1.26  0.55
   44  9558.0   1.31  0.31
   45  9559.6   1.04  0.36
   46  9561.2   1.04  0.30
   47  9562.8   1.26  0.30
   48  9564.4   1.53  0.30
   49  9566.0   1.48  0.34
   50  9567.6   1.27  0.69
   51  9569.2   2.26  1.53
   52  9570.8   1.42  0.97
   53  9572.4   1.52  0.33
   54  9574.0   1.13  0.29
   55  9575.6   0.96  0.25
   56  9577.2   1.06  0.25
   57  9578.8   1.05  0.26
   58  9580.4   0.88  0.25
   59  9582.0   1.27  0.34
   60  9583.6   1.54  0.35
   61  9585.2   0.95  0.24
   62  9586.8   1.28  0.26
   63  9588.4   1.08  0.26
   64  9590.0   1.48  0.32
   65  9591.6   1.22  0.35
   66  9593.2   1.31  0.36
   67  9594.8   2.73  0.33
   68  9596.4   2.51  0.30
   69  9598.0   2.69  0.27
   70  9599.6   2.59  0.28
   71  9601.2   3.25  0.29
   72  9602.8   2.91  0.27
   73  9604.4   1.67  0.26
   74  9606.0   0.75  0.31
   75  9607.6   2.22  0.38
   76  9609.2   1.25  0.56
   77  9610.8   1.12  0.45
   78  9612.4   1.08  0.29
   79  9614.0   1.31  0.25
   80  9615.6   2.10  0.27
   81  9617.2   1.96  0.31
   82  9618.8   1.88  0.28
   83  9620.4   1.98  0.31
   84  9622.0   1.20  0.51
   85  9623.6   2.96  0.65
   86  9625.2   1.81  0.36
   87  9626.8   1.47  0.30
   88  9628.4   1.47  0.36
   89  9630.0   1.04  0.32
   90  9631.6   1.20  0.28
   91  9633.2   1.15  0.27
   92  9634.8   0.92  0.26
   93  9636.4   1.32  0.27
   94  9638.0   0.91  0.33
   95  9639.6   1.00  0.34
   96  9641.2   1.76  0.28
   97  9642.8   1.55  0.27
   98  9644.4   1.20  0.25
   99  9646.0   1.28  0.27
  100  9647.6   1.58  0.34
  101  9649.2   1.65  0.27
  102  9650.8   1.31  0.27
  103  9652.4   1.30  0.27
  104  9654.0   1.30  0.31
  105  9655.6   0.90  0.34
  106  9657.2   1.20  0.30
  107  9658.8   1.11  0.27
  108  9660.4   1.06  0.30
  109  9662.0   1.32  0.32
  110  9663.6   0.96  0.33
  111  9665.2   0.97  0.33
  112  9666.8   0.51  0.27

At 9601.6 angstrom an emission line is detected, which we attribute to [S II]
